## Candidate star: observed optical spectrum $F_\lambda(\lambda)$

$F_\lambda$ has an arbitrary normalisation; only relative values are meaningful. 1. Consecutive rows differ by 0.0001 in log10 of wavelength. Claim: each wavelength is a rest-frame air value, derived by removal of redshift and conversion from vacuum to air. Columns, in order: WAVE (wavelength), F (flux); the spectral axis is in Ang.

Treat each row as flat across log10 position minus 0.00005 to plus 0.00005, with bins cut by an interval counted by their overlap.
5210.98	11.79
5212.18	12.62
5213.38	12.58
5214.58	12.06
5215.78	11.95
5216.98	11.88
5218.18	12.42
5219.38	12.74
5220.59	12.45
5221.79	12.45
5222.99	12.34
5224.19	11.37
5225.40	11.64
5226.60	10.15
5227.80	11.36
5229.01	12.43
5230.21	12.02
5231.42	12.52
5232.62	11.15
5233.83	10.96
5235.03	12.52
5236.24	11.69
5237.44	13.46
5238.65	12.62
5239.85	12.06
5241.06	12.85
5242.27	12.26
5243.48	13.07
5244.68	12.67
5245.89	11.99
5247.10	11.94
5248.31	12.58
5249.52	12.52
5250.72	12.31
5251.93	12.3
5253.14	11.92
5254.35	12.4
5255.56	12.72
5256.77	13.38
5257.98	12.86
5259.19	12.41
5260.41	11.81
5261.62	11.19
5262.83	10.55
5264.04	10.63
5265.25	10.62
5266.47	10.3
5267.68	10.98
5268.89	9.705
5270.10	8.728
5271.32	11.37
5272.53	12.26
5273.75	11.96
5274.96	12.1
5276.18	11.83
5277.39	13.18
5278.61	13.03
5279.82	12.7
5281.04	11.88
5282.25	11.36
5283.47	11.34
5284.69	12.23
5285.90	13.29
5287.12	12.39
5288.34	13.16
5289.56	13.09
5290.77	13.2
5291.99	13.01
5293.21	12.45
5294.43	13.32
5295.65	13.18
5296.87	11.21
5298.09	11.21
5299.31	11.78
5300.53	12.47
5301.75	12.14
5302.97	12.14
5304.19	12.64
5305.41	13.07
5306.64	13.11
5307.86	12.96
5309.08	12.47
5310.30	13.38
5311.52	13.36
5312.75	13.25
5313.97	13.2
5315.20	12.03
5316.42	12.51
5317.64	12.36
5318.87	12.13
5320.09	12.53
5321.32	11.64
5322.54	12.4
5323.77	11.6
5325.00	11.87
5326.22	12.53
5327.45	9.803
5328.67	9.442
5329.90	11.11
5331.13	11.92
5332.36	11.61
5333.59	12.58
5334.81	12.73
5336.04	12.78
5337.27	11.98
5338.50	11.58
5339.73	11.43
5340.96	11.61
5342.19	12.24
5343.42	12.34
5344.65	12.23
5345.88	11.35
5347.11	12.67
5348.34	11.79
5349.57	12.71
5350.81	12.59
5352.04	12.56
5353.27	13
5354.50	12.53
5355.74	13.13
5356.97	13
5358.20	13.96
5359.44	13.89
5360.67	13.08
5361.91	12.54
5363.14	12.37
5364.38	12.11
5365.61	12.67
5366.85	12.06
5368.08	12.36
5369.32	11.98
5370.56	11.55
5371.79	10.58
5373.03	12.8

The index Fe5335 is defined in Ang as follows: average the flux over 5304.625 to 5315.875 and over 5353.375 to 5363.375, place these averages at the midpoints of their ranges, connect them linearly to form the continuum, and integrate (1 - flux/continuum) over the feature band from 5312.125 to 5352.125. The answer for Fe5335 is 3.1 Ang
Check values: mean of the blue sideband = 13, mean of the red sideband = 13.1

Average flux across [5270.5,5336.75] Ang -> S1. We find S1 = 12.3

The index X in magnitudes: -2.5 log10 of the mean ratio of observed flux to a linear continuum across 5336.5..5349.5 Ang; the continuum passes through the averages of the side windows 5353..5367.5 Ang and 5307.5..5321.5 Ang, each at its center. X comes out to 0.072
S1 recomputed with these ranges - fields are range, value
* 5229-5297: 12.1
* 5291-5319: 12.6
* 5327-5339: 11.6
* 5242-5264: 12.2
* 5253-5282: 11.7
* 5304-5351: 12.2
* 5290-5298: 12.6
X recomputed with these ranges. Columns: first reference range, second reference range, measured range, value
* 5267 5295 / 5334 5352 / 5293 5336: -0.009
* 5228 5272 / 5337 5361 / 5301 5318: -0.046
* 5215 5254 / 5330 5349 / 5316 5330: 0.035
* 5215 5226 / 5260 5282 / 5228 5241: -0.020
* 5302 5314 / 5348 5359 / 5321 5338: 0.103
